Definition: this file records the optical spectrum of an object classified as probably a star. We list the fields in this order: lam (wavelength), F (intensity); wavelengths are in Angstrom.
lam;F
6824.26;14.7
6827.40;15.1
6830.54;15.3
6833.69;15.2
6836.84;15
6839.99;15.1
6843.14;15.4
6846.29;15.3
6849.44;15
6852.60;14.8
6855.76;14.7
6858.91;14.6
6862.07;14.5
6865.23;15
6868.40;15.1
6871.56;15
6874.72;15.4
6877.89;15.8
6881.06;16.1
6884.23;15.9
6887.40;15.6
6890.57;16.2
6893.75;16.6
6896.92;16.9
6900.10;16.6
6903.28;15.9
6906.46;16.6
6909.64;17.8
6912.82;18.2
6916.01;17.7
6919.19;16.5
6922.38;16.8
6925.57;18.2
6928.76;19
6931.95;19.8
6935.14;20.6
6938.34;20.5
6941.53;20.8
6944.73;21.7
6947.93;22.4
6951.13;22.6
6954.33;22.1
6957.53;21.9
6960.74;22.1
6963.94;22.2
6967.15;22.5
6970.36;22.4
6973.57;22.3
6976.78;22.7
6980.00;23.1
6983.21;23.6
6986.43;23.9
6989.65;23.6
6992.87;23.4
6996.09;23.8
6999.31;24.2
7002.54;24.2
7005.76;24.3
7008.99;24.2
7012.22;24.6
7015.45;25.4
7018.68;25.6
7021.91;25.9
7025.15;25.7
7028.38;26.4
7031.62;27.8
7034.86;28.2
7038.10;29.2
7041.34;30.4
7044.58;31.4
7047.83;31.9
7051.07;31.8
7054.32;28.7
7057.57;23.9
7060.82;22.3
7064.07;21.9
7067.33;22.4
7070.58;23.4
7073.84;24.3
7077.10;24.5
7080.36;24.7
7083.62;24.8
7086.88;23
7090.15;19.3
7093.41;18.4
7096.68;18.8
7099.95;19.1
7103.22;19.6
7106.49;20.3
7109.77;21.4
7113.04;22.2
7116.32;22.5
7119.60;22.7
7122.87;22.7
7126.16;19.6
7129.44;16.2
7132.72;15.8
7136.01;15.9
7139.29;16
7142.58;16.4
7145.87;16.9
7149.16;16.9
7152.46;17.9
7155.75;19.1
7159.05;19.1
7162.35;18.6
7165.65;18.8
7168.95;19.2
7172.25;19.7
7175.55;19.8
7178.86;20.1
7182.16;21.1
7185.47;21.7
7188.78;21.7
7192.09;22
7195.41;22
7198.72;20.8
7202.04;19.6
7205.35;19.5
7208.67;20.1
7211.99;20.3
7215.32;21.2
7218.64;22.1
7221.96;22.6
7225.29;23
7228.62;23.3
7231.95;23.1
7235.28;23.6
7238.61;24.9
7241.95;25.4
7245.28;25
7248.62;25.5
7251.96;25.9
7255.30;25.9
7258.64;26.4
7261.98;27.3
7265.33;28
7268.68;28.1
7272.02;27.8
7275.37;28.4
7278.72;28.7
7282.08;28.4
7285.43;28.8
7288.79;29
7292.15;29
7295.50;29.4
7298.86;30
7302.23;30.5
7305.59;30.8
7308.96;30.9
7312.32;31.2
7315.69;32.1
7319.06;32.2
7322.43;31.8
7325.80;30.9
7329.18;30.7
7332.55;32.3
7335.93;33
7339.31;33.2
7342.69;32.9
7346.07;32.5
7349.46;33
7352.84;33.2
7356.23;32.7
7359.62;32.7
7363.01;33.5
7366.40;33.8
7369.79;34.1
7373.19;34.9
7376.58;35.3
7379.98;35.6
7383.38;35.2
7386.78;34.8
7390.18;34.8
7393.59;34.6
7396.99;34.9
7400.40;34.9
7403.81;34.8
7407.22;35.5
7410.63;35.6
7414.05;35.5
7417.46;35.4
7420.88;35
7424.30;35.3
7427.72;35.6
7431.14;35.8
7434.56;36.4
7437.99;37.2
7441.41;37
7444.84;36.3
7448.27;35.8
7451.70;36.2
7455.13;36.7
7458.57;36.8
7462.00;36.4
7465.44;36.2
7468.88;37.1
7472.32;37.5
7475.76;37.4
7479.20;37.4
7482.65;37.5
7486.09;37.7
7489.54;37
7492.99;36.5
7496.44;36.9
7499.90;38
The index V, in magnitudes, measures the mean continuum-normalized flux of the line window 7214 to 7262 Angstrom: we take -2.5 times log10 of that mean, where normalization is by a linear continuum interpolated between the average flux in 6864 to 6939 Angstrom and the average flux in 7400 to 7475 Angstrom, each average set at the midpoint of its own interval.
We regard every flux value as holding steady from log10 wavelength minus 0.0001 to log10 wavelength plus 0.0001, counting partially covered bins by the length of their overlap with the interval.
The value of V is 0.19 mag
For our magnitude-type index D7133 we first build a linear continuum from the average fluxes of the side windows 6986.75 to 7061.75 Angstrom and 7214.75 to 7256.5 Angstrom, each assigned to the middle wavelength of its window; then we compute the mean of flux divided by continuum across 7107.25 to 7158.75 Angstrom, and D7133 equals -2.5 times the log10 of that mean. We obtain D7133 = 0.315 mag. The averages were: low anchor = 26.4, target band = 18.8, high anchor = 24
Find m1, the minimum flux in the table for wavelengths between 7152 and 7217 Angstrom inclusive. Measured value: 17.9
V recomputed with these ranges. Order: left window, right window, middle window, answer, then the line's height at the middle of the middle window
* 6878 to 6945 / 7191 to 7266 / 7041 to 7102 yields -0.19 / 20.5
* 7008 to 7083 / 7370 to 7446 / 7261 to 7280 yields 0.14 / 32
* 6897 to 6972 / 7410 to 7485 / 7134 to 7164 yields 0.47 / 26.7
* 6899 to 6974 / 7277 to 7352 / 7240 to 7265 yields 0.12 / 29.2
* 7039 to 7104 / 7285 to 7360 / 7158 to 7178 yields 0.37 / 27.1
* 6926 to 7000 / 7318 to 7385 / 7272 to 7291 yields 0.10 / 31.2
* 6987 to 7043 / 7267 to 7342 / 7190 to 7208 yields 0.35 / 28.7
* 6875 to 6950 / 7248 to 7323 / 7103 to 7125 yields 0.10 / 23.9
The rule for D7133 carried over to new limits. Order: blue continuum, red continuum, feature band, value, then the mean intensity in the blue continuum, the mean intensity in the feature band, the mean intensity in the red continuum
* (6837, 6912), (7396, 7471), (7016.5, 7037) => -0.25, 15.7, 26.6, 35.9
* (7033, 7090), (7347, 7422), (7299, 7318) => 0.05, 26.1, 31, 34.5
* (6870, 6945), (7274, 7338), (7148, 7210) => 0.30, 17.4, 19.9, 30.5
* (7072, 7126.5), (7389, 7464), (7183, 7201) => 0.19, 21.7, 21.5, 35.8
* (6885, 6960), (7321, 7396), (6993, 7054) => -0.21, 18.8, 26.9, 33.5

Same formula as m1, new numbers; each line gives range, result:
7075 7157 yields 15.8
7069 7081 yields 23.4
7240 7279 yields 25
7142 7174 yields 16.4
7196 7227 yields 19.5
